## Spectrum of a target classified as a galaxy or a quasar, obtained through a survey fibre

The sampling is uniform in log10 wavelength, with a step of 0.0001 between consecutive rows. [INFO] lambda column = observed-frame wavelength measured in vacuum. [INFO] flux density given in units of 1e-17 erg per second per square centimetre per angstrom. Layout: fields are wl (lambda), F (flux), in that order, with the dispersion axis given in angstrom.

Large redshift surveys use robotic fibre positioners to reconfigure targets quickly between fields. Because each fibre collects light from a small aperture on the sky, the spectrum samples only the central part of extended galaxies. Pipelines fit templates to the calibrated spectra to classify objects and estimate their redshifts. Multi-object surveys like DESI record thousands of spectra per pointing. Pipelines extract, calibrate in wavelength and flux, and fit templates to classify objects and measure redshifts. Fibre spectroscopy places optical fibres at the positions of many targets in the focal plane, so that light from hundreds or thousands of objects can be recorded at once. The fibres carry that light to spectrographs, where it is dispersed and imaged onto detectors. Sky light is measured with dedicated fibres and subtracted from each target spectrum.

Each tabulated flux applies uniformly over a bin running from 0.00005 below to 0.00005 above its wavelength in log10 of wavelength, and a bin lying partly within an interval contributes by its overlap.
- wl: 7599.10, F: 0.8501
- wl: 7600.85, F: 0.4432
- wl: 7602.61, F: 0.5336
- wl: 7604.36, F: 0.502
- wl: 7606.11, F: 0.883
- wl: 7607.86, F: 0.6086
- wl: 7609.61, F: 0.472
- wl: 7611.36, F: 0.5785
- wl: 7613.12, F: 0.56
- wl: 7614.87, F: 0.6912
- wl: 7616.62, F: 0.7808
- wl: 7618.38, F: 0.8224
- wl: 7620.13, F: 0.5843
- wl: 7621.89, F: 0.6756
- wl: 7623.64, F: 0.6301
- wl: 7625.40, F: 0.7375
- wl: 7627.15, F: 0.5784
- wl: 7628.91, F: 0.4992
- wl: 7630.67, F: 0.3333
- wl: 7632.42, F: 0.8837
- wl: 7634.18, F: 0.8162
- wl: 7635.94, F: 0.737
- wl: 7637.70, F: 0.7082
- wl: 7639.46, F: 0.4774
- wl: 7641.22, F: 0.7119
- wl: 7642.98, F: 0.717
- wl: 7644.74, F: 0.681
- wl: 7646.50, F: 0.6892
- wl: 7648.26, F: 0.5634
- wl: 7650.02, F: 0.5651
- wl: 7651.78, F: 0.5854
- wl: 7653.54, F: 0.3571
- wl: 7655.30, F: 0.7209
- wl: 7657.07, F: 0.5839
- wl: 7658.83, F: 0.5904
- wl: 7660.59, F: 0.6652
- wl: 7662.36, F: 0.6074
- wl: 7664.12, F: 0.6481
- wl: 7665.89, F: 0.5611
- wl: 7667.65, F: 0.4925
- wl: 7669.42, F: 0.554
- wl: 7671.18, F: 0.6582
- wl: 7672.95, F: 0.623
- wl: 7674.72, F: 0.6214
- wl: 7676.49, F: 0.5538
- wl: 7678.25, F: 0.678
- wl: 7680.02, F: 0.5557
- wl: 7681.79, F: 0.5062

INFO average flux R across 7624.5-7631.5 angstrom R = 0.538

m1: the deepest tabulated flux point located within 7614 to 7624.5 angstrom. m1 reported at 0.5843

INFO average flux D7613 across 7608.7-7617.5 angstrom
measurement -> 0.617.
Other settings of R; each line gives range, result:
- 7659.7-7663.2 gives 0.636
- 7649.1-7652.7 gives 0.573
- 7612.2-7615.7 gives 0.624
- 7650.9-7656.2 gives 0.554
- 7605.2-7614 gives 0.62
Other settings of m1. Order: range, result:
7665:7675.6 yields 0.4925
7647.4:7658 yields 0.3571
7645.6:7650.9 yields 0.5634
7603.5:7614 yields 0.472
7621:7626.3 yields 0.6301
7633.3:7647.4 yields 0.4774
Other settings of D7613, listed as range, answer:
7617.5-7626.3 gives 0.69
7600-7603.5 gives 0.488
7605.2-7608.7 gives 0.745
